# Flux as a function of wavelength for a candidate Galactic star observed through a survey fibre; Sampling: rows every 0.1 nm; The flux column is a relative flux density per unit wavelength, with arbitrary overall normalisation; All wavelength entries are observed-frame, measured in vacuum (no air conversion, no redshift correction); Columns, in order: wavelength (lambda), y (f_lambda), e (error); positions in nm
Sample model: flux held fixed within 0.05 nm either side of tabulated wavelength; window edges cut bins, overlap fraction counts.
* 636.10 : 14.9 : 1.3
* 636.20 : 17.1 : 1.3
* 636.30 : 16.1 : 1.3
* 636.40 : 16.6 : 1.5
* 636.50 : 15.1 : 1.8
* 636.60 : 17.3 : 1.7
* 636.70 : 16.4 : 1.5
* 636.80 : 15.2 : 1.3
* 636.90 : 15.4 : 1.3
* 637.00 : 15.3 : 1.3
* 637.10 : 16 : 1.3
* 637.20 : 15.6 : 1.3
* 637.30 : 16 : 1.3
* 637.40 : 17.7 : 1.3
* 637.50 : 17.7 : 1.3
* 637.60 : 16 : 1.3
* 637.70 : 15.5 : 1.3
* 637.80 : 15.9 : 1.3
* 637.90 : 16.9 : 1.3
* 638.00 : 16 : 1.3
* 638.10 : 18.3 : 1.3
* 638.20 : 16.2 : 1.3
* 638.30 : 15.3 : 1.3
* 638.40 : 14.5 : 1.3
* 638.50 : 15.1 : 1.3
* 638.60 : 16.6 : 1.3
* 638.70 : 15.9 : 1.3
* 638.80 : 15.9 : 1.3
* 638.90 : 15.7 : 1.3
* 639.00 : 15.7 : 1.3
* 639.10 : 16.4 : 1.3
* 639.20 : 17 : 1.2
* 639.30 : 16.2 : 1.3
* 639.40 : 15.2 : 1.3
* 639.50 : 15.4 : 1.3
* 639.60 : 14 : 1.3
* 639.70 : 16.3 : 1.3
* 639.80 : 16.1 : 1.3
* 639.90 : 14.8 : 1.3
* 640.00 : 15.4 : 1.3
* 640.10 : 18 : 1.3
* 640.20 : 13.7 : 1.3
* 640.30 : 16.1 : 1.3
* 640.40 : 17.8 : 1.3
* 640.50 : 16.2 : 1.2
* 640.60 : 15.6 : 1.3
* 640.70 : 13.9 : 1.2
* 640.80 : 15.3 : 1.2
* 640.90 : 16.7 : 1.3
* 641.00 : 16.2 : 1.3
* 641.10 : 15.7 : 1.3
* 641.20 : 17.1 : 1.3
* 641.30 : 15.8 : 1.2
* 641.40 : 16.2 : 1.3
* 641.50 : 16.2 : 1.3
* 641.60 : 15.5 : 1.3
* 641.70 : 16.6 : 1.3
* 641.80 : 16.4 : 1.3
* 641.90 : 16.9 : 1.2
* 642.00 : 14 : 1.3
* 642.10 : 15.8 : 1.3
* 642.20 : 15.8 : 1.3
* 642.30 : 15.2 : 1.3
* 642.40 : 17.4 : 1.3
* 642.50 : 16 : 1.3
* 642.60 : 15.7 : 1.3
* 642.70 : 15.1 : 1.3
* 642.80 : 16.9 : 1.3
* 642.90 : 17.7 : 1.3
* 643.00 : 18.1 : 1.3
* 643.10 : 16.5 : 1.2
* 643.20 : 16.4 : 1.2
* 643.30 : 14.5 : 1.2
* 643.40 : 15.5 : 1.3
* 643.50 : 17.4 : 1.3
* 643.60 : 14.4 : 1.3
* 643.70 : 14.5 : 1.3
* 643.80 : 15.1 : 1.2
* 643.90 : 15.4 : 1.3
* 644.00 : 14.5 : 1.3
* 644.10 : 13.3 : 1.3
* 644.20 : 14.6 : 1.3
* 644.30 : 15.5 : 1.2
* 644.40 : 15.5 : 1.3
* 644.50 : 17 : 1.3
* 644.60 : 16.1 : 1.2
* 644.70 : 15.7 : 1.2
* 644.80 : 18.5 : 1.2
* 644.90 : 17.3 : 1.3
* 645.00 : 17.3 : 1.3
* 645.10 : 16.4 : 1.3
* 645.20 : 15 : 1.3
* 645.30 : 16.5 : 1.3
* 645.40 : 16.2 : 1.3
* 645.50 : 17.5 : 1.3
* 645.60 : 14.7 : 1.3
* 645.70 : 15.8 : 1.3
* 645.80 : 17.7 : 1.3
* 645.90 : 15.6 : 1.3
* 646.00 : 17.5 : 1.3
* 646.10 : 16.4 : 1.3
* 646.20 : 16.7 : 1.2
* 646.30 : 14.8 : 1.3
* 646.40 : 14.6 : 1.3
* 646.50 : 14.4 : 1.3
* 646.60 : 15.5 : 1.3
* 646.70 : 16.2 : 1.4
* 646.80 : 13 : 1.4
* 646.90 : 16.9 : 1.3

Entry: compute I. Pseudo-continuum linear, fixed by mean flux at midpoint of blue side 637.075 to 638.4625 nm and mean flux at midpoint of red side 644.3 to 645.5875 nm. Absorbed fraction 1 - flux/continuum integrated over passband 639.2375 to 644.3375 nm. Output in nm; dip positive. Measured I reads 0.188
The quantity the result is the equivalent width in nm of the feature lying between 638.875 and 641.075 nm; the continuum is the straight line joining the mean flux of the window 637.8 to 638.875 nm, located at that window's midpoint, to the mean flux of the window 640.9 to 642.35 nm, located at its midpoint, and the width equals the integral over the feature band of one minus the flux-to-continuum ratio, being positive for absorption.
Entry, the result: 0.03 nm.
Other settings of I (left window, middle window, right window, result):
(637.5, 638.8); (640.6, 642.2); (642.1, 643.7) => 0.02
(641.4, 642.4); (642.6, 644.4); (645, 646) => 0.05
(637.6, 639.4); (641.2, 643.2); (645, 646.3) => -0.01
